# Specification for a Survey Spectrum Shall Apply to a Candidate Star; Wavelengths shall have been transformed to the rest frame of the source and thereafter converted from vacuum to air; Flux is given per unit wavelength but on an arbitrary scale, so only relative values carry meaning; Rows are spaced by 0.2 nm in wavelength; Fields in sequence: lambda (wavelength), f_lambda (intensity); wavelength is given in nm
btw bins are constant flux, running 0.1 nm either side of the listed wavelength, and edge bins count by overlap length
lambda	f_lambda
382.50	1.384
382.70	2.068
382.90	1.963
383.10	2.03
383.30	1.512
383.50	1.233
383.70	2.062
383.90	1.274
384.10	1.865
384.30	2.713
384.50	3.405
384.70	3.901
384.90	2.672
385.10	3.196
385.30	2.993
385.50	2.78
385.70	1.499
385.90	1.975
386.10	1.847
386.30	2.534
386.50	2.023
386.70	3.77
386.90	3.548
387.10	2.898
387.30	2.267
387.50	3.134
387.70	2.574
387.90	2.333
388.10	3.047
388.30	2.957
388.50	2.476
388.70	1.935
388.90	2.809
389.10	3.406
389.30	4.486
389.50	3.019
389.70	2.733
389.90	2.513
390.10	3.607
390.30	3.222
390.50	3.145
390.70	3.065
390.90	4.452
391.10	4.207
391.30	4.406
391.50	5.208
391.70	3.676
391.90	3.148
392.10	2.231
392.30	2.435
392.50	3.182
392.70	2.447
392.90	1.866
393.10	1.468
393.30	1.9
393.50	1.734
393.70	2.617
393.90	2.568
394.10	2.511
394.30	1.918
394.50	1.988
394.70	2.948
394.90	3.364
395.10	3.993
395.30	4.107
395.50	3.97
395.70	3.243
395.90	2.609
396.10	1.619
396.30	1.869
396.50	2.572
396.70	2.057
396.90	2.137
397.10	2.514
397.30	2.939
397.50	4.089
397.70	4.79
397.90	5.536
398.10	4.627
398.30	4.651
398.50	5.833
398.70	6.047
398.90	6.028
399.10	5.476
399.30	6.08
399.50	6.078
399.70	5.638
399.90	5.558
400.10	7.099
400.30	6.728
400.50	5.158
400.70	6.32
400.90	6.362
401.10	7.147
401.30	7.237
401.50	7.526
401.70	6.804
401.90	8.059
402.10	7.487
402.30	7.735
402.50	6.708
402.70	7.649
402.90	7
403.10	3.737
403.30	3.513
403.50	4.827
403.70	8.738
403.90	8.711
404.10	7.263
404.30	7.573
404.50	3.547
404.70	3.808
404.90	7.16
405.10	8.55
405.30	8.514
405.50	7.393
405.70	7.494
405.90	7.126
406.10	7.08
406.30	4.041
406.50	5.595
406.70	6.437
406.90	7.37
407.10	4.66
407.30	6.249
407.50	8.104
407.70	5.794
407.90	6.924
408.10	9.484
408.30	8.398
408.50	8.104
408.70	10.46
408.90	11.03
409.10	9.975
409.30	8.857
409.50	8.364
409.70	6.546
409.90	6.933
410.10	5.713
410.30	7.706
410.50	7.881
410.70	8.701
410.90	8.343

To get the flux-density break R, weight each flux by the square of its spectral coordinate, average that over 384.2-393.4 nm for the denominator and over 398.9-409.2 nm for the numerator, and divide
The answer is 2.5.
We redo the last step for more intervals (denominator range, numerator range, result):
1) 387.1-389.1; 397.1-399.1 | 1.91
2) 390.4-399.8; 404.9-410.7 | 2.28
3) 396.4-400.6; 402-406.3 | 1.42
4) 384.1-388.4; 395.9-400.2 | 1.71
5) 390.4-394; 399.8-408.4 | 2.39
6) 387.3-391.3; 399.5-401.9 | 2.22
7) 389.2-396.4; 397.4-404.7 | 2.16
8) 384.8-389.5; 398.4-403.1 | 2.55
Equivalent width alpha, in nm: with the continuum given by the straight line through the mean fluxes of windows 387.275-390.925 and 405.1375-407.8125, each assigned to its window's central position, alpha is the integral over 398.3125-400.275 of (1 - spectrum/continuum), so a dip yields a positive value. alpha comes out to -0.31 nm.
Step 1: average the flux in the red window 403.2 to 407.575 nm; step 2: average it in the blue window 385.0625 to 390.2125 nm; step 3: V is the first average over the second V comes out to 2.35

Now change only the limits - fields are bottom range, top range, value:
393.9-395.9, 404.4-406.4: 2.11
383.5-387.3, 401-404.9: 2.57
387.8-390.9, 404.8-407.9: 2.24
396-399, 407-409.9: 2.10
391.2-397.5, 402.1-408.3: 2.41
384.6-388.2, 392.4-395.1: 0.88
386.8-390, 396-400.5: 1.58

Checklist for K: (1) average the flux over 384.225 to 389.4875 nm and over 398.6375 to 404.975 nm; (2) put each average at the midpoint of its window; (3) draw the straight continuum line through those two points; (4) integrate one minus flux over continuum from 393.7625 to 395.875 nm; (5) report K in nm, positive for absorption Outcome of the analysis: 0.76 nm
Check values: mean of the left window 2.82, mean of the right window 6.4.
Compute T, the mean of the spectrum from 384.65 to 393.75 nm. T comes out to 2.89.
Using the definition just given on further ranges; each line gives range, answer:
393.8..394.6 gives 2.25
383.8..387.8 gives 2.64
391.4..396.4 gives 2.74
